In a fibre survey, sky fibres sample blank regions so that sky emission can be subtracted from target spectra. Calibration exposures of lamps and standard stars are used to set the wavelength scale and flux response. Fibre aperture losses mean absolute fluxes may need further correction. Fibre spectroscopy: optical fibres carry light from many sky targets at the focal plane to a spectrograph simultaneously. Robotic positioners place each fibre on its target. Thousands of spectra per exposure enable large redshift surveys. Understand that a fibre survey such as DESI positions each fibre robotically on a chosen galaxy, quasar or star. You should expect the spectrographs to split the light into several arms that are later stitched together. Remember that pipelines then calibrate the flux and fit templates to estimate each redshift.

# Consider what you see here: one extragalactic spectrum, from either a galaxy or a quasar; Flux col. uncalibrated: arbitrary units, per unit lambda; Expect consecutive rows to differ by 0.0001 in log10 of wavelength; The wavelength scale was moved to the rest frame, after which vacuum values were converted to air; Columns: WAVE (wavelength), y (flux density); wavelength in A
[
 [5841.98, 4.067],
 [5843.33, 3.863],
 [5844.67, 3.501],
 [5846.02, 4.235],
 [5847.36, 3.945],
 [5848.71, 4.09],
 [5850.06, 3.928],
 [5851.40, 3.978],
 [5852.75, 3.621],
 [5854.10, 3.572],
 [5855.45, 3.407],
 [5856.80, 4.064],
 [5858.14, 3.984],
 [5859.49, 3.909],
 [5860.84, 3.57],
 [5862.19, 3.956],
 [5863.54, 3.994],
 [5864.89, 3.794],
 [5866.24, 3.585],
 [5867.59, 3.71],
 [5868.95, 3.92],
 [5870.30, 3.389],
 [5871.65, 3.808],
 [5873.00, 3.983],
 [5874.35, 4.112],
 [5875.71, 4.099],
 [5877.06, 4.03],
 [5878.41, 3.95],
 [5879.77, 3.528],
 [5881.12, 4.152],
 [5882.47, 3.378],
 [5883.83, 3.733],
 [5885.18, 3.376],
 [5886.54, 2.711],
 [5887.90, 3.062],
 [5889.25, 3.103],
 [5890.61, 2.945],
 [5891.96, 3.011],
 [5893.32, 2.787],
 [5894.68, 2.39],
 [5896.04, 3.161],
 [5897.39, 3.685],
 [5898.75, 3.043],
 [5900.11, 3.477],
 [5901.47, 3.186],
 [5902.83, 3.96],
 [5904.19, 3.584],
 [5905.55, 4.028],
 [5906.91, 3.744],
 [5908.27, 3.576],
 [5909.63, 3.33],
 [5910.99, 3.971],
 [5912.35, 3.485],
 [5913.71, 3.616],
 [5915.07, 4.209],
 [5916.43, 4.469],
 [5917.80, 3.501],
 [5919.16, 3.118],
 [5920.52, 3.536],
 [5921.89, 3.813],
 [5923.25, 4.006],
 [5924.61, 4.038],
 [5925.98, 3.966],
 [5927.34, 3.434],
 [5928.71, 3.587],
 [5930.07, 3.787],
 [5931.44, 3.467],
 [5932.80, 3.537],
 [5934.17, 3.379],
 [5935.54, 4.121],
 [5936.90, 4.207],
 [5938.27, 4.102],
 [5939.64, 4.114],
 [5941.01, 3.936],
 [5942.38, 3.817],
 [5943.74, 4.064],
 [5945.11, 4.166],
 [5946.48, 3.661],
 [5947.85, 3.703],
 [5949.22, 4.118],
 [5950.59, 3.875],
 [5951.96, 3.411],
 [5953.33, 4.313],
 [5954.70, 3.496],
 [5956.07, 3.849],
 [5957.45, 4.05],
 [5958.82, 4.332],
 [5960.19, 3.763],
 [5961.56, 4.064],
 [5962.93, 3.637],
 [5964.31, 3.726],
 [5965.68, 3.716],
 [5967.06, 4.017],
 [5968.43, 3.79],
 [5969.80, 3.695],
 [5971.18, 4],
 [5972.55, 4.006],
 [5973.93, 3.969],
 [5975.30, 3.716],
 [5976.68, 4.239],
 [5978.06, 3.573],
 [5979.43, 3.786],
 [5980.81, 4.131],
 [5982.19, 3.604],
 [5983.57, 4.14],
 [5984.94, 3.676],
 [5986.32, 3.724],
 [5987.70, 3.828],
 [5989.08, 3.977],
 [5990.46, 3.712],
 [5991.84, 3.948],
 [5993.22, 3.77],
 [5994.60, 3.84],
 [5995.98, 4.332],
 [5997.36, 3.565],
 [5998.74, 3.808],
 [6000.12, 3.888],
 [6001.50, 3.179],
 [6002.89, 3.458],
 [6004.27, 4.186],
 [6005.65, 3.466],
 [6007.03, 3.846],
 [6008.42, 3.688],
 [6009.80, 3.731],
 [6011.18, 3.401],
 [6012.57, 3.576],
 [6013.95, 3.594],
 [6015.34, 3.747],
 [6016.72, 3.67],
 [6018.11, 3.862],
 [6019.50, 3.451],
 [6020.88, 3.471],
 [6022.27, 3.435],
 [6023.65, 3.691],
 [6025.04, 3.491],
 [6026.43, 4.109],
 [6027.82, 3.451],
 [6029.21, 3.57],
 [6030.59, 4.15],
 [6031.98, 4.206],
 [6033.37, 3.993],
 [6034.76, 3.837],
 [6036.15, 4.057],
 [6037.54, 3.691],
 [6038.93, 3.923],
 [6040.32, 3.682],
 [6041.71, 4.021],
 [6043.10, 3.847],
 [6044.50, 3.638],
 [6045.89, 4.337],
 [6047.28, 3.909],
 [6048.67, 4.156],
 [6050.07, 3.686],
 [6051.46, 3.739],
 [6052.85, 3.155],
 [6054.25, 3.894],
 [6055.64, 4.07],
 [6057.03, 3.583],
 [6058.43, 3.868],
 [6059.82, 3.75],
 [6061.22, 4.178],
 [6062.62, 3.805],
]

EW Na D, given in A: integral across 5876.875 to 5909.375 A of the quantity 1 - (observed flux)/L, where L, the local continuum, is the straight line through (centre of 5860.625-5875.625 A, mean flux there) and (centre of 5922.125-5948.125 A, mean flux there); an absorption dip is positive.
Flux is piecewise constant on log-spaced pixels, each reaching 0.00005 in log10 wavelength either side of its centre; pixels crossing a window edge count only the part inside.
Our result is 3.7 A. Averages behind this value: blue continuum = 3.82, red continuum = 3.85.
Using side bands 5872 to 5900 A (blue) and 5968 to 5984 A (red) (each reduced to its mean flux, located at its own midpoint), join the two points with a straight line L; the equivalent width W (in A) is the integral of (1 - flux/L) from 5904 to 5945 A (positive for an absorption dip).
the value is -2.0 A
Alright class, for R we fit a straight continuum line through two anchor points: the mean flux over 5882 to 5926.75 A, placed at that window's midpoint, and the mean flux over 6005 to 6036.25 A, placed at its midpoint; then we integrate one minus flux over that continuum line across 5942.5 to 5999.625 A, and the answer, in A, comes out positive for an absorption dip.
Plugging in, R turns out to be -4.1 A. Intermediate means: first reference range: 3.49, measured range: 3.87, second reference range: 3.71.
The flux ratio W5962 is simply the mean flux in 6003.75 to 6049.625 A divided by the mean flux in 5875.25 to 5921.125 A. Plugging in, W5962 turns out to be 1.1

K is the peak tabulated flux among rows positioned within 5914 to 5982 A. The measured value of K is 4.469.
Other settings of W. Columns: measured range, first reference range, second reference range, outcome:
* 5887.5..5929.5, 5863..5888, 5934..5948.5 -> 3.5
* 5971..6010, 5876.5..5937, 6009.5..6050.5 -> -1.2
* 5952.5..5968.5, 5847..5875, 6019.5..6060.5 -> -0.4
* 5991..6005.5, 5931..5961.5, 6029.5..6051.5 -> 0.5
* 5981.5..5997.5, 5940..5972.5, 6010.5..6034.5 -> -0.3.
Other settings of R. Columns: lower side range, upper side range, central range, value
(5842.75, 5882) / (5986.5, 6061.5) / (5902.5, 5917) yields 0.1 A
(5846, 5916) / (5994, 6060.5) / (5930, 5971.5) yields -2.0 A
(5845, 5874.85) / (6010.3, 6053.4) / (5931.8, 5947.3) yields -0.4 A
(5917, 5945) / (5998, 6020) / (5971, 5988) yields -0.8 A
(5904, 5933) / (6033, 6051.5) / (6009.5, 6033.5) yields 1.1 A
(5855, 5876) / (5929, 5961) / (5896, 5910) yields 1.1 A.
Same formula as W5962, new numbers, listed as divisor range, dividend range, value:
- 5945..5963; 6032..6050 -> 1.01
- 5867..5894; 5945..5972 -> 1.09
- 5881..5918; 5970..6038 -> 1.10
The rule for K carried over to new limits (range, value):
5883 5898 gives 3.733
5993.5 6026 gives 4.332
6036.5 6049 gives 4.337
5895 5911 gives 4.028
